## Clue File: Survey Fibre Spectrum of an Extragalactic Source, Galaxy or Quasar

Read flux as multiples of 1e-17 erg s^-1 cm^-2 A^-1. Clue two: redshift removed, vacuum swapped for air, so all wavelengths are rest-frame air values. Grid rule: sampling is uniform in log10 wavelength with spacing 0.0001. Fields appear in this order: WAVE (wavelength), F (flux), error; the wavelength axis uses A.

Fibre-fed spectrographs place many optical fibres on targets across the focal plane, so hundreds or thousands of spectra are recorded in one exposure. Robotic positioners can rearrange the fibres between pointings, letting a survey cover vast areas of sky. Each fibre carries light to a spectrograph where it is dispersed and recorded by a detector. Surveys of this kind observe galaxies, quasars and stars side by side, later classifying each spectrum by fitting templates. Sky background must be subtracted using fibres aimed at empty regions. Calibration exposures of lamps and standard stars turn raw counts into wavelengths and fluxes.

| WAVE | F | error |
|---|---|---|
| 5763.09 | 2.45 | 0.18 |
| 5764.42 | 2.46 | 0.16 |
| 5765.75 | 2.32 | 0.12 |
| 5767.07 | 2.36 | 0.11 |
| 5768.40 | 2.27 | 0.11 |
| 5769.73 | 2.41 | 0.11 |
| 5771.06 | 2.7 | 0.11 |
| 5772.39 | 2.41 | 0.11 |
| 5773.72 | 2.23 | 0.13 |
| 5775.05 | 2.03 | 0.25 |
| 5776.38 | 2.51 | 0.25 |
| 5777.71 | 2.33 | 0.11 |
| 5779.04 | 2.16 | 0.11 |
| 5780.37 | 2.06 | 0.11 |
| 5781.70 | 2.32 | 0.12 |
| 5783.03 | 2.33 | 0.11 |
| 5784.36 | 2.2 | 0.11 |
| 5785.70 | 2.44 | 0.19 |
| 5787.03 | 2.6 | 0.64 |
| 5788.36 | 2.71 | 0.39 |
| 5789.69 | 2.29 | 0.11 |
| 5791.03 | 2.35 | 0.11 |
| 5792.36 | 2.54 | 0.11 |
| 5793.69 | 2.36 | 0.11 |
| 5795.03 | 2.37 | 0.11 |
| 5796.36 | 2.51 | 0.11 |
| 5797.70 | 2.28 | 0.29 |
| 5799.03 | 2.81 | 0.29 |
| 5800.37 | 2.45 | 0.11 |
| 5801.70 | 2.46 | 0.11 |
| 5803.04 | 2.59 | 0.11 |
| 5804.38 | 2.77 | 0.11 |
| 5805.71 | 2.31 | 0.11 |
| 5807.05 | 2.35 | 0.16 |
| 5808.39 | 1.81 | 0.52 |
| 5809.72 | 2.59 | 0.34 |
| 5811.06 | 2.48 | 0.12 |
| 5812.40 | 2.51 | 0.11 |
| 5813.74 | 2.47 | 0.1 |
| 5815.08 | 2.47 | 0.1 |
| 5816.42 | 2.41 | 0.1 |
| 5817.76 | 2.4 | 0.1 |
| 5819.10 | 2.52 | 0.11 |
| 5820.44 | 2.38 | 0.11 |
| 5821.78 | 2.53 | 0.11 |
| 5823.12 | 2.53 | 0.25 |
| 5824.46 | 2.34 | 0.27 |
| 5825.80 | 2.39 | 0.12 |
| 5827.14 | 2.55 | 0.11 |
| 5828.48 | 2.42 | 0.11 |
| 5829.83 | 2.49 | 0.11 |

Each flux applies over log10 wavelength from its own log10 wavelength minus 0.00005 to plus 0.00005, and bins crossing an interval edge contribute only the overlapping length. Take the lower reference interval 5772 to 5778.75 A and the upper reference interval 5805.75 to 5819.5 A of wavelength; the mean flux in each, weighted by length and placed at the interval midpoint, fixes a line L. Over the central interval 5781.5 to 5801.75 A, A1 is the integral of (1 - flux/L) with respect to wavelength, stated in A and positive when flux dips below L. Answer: -0.92 A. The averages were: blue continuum 2.29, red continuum 2.39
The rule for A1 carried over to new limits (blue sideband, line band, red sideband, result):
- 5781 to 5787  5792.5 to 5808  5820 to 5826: -0.52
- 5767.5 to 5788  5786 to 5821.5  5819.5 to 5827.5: -0.75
